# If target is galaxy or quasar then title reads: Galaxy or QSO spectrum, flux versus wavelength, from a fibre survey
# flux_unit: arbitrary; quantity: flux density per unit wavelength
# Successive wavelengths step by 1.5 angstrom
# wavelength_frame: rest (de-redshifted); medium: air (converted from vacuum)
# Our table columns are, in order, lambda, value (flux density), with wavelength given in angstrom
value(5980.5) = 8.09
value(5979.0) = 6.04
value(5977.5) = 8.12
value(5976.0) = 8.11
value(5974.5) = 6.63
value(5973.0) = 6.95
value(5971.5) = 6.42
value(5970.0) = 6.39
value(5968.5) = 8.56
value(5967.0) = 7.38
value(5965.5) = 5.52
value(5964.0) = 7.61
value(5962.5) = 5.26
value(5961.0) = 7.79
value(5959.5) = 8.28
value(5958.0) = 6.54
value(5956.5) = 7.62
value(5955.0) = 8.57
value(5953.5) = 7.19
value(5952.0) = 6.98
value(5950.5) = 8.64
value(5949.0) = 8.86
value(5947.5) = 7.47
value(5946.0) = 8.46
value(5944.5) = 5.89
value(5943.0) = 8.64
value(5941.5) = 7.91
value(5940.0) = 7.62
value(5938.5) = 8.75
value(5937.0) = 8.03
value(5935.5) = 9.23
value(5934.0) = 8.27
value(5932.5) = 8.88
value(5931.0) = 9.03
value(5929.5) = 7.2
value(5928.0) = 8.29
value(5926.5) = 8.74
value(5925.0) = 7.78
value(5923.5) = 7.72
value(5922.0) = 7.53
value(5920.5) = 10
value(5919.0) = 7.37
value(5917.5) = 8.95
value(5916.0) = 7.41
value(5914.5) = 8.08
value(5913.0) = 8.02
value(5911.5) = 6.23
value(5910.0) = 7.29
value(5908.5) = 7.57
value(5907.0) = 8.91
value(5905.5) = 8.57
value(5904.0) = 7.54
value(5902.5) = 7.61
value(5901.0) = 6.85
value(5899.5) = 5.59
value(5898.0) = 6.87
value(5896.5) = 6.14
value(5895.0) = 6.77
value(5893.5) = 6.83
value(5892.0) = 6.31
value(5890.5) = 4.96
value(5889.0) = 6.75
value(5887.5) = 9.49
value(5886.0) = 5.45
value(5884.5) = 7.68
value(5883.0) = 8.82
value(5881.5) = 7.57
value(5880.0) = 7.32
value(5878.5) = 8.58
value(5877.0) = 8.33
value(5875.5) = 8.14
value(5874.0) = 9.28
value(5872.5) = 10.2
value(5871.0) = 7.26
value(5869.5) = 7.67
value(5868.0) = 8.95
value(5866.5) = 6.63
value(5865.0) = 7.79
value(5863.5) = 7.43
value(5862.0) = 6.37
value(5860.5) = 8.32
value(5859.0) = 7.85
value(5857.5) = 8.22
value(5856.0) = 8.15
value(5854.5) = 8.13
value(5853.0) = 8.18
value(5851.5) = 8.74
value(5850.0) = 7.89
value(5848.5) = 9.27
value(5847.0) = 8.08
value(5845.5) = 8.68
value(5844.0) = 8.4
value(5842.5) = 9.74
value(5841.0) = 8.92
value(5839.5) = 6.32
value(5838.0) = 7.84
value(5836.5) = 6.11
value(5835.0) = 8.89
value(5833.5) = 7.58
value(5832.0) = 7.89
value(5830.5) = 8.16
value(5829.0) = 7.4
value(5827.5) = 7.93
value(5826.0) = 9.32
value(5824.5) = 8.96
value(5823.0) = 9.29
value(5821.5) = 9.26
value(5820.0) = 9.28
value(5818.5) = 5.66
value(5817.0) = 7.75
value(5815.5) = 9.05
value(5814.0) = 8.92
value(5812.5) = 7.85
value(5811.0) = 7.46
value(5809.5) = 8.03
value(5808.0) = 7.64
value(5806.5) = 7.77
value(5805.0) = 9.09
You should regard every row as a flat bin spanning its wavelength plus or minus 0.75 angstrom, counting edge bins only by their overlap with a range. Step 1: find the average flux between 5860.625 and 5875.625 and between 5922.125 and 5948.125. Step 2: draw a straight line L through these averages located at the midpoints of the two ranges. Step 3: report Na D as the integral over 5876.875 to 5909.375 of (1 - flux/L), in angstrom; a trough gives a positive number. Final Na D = 3.0 angstrom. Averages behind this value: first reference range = 7.98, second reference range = 8.1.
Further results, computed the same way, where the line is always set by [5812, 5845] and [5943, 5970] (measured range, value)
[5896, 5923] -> 0.4 angstrom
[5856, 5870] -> 0.5 angstrom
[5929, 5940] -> -1.3 angstrom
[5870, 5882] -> -0.6 angstrom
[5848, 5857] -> -0.3 angstrom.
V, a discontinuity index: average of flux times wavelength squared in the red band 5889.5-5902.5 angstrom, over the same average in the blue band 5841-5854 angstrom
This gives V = 0.75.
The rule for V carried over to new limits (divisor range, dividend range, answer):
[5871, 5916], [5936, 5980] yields 1.02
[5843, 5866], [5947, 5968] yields 0.95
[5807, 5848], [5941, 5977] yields 0.95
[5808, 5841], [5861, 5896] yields 0.96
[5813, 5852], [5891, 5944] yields 0.97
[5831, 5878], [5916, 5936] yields 1.05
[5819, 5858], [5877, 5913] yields 0.89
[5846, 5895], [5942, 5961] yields 1.02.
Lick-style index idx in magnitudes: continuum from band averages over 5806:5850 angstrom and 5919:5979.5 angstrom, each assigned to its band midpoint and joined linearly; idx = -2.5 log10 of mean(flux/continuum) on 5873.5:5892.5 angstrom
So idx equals 0.05 mag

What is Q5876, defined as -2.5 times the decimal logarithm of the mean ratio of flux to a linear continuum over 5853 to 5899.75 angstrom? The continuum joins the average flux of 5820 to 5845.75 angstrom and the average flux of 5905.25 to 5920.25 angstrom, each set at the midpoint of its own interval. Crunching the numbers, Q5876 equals 0.07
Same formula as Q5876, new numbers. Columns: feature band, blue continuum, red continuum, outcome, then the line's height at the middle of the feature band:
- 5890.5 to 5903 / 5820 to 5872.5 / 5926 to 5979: 0.22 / 7.93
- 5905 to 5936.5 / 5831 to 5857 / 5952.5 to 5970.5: -0.08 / 7.56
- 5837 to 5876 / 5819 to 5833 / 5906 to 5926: 0.02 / 8.33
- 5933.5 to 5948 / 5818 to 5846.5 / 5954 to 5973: -0.10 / 7.34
